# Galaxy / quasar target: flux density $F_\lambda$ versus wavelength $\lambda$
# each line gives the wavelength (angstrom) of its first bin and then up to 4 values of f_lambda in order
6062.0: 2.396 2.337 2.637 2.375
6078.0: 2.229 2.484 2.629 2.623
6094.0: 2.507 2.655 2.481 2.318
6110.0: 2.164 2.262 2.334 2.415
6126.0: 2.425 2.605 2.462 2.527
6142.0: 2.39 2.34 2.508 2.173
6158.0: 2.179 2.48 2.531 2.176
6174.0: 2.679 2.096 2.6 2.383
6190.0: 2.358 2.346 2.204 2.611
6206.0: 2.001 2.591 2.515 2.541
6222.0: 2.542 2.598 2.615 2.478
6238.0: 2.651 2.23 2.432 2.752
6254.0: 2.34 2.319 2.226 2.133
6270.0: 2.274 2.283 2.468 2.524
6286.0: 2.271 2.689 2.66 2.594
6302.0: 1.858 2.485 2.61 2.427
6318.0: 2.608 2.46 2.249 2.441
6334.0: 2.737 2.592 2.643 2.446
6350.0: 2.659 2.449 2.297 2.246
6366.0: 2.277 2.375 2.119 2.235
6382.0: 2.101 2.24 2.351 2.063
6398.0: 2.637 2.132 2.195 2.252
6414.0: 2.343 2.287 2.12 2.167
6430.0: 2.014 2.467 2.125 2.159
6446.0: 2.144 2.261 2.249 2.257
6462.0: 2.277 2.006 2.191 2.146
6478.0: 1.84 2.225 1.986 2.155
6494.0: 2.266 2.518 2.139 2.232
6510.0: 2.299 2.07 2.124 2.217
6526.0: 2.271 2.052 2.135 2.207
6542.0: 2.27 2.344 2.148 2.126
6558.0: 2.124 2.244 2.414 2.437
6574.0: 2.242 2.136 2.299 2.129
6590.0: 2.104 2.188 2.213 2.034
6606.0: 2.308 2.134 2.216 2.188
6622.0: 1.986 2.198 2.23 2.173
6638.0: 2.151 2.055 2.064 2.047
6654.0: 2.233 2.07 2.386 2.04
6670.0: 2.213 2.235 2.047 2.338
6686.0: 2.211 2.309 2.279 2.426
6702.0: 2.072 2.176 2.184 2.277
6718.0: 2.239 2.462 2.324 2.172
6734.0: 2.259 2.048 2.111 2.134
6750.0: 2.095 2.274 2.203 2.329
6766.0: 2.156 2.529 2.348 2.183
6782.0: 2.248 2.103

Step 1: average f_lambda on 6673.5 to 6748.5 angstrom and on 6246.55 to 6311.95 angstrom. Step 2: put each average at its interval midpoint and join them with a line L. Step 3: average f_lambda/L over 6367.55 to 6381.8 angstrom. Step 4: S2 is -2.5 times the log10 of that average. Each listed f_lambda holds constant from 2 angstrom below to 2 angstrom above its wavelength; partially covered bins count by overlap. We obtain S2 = 0.07 mag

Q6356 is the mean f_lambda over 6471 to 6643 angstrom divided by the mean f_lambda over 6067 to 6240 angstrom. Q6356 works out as 0.90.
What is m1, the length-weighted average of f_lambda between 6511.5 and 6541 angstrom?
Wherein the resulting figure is 2.16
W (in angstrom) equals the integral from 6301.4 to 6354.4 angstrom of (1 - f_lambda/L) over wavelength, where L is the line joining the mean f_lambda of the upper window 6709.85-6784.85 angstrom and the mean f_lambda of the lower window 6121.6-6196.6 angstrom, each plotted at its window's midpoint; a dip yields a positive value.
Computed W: -3.10 angstrom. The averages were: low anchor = 2.4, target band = 2.49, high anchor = 2.24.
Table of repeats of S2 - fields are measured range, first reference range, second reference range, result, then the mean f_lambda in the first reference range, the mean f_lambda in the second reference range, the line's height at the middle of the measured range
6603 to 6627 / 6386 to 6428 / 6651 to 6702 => 0.03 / 2.25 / 2.22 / 2.23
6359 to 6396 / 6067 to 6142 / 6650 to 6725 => 0.06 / 2.45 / 2.23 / 2.35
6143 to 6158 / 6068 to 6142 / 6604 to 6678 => 0.05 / 2.45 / 2.16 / 2.43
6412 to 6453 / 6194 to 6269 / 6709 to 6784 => 0.07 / 2.43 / 2.24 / 2.36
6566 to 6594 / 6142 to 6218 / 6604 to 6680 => -0.02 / 2.38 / 2.16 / 2.19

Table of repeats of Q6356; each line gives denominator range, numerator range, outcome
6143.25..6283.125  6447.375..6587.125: 0.92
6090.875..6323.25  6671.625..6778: 0.92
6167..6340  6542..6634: 0.90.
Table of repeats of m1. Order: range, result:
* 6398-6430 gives 2.23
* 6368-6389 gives 2.22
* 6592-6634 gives 2.17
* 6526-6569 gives 2.21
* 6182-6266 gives 2.43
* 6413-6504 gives 2.19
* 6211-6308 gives 2.44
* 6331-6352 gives 2.61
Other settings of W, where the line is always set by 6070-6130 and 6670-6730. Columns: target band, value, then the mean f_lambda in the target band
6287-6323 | -1.7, 2.48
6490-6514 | 0.5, 2.26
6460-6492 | 3.0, 2.1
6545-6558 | 0.6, 2.18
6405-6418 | 0.4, 2.27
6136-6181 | 0.8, 2.38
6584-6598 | 0.8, 2.15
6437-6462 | 1.3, 2.21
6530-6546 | 0.7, 2.2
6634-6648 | 1.0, 2.1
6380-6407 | 1.1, 2.25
